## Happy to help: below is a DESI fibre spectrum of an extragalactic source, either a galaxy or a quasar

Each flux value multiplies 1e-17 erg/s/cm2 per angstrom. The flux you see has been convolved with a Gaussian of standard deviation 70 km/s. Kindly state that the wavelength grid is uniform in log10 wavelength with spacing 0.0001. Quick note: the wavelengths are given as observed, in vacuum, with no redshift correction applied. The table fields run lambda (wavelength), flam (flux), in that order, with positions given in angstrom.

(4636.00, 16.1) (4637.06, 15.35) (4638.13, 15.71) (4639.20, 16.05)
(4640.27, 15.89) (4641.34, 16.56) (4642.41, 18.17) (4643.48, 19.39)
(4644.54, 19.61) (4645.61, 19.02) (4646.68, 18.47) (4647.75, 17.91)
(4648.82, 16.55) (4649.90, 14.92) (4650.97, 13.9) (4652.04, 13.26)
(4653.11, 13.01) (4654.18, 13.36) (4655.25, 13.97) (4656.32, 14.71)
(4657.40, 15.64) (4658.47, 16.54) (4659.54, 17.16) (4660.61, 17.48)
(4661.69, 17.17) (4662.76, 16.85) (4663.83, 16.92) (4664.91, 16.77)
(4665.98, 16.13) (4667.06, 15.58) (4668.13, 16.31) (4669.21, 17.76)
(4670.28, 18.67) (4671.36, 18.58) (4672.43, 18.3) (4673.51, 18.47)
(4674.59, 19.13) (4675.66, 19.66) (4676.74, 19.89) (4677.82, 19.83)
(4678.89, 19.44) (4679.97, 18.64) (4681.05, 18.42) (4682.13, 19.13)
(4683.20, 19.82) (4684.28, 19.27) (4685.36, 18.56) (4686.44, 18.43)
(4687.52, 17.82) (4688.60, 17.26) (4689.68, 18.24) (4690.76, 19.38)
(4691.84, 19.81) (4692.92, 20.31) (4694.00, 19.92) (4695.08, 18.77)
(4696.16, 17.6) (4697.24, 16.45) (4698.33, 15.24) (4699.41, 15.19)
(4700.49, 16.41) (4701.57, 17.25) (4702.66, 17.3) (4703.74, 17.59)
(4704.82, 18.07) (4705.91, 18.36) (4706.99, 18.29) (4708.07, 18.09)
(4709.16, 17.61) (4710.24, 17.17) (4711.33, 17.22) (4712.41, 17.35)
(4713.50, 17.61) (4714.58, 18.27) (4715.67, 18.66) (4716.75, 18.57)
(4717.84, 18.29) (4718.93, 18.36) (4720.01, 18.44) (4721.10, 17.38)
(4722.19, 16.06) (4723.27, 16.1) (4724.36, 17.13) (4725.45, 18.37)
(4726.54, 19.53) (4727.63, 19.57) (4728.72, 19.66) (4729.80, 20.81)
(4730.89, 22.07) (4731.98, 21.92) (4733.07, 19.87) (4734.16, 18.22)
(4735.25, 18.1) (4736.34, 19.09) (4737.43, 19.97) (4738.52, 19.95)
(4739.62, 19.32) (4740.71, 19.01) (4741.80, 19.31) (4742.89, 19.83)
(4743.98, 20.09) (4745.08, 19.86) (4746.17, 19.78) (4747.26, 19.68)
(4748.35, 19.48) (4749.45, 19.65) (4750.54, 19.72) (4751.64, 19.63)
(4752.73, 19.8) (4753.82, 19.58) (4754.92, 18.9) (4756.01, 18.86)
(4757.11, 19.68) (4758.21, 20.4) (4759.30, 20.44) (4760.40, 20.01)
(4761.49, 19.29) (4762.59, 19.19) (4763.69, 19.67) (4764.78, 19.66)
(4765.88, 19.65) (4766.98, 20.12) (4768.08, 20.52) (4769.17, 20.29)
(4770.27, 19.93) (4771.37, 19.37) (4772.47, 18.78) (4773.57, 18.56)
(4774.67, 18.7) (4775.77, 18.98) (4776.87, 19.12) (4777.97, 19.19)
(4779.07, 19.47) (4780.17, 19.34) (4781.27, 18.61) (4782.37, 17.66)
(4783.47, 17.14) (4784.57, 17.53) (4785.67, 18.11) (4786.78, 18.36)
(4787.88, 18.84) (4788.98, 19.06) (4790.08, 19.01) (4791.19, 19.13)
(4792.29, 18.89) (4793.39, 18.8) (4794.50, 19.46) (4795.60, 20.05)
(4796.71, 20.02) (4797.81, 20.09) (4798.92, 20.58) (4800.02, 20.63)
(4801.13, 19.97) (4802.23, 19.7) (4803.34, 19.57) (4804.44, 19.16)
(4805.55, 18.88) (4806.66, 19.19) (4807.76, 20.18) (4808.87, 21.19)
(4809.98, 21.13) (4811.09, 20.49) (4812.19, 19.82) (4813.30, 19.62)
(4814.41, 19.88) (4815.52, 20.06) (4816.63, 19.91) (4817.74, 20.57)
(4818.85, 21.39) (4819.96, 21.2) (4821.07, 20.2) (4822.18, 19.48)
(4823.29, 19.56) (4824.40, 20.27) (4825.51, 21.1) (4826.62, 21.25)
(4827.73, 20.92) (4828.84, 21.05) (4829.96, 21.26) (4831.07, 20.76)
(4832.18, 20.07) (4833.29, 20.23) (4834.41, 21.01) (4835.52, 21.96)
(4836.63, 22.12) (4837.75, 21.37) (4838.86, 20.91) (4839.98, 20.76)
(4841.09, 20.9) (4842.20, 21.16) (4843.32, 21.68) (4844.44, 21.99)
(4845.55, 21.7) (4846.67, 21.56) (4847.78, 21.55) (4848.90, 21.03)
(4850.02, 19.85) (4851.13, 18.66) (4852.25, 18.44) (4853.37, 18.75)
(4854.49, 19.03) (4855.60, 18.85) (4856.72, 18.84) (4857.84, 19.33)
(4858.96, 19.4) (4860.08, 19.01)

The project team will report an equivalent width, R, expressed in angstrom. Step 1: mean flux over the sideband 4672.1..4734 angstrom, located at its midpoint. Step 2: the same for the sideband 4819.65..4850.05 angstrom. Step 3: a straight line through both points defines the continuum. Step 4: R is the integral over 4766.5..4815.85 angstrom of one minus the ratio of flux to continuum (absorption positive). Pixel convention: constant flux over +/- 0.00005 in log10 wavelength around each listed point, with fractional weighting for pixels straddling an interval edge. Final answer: 1.8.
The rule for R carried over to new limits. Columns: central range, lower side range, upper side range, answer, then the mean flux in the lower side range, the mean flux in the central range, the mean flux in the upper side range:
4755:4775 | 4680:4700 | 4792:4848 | 0.0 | 18.3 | 19.6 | 20.5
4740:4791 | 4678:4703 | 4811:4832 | 0.5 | 18.2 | 19.3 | 20.5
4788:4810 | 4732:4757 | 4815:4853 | 0.6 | 19.5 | 19.7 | 20.8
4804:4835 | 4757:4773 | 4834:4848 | 0.9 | 19.8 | 20.4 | 21.4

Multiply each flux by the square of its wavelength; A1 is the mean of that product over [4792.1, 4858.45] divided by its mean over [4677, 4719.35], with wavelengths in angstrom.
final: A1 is 1.2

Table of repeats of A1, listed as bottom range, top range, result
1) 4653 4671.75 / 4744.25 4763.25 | 1.25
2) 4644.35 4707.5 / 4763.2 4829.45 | 1.18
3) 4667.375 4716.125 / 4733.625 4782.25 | 1.10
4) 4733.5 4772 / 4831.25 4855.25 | 1.10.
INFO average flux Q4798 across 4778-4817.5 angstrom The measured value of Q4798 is 19.4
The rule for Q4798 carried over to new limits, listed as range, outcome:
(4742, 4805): 19.4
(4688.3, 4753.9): 18.6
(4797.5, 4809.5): 19.9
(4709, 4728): 17.9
